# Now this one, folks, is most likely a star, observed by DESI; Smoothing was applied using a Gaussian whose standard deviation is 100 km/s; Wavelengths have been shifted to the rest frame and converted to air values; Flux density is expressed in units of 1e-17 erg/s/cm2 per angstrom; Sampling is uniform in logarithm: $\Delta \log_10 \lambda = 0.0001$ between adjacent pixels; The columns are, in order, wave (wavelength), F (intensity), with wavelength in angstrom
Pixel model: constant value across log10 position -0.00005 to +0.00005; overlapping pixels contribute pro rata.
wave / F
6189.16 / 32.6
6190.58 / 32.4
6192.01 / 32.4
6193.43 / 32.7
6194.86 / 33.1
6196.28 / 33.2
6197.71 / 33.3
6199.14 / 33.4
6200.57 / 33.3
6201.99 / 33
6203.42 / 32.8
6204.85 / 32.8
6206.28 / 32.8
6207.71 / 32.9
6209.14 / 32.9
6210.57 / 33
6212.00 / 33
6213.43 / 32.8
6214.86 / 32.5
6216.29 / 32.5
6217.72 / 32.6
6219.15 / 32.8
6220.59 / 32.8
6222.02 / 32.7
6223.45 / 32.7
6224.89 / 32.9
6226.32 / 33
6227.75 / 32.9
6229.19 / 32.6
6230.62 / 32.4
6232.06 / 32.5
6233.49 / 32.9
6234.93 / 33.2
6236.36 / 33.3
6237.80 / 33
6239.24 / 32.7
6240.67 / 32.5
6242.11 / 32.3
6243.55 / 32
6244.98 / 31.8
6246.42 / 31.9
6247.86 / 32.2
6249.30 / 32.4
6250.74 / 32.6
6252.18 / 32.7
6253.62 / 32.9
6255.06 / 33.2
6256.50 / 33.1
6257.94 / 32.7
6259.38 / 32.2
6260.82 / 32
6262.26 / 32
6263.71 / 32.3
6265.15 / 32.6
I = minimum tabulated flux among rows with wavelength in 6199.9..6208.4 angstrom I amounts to 32.8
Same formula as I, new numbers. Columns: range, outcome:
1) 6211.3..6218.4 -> 32.5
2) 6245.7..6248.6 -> 31.9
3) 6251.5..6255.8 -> 32.7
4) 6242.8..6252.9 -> 31.8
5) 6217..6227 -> 32.6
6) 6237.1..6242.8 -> 32.3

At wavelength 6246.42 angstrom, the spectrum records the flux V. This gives 31.9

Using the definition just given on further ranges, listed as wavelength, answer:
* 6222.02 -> 32.7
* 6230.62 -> 32.4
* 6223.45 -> 32.7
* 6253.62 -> 32.9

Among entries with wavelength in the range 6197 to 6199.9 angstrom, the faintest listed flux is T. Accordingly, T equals 33.3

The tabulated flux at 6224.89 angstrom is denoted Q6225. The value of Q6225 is 32.9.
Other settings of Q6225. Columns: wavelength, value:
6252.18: 32.7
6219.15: 32.8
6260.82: 32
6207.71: 32.9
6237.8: 33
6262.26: 32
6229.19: 32.6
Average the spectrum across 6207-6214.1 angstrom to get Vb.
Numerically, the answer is 32.9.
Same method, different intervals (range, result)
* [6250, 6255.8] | 32.8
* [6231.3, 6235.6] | 32.8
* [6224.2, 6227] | 33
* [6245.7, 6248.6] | 32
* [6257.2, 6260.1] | 32.5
